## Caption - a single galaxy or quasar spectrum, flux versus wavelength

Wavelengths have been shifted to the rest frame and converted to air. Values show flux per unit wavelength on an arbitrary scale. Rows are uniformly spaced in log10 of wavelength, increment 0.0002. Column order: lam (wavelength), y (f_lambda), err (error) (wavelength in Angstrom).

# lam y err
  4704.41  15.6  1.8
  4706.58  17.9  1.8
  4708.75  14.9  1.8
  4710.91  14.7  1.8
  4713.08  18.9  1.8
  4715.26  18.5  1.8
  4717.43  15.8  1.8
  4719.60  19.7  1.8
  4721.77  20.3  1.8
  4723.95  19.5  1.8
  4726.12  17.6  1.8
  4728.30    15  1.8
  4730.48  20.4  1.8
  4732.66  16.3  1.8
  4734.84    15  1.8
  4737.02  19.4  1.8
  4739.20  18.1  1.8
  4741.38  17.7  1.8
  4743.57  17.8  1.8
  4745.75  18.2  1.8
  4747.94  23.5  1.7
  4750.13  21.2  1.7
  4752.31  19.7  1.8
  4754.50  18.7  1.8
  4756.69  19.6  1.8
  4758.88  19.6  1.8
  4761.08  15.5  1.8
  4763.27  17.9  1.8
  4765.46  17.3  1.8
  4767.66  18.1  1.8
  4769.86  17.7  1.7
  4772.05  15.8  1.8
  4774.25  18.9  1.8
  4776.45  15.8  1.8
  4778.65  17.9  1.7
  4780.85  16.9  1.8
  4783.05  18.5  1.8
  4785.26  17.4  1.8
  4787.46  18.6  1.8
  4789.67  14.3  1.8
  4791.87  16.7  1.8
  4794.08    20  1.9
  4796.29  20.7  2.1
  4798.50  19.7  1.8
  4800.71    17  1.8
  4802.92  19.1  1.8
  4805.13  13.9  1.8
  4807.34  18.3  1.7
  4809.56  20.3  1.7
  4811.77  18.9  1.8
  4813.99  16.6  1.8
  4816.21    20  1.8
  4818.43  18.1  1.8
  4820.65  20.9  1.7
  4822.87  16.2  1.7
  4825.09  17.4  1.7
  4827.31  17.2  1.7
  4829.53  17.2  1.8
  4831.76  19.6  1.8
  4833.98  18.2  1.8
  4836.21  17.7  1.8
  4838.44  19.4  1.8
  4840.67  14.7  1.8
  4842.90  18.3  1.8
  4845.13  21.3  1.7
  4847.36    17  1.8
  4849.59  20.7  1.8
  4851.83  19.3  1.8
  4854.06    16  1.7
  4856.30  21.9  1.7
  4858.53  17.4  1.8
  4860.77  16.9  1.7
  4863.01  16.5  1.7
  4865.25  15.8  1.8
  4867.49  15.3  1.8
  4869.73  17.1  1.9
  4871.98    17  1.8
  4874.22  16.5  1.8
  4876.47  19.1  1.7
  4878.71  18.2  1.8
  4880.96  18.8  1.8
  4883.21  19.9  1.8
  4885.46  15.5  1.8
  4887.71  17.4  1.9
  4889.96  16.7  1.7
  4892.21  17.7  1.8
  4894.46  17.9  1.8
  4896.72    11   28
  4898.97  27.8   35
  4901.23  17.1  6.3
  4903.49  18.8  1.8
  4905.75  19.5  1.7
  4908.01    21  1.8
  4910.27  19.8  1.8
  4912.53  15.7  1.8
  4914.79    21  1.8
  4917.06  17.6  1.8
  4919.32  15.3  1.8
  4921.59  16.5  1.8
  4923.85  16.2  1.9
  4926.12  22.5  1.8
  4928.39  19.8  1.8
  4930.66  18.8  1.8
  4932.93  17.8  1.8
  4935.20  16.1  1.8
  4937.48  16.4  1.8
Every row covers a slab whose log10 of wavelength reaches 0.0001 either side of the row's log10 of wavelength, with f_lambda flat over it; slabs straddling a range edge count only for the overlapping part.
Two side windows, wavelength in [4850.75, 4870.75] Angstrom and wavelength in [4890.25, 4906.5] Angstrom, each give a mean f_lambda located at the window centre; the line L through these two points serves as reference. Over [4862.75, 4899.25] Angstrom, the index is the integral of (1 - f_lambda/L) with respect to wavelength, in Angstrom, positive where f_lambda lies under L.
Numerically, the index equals 1.2 Angstrom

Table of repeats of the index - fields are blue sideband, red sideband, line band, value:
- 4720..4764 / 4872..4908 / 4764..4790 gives 1.57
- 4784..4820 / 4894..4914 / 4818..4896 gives 2.85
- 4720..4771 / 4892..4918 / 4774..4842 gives 2.40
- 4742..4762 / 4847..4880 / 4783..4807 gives 1.12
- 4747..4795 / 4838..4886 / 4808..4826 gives -0.56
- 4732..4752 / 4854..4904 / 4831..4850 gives -0.51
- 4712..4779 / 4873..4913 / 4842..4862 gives -0.52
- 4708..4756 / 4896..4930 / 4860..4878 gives 1.75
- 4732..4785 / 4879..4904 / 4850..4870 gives 0.64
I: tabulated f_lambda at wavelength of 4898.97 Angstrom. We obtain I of 27.8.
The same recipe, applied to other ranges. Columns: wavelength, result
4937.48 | 16.4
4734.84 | 15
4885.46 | 15.5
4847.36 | 17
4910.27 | 19.8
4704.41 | 15.6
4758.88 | 19.6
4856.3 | 21.9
